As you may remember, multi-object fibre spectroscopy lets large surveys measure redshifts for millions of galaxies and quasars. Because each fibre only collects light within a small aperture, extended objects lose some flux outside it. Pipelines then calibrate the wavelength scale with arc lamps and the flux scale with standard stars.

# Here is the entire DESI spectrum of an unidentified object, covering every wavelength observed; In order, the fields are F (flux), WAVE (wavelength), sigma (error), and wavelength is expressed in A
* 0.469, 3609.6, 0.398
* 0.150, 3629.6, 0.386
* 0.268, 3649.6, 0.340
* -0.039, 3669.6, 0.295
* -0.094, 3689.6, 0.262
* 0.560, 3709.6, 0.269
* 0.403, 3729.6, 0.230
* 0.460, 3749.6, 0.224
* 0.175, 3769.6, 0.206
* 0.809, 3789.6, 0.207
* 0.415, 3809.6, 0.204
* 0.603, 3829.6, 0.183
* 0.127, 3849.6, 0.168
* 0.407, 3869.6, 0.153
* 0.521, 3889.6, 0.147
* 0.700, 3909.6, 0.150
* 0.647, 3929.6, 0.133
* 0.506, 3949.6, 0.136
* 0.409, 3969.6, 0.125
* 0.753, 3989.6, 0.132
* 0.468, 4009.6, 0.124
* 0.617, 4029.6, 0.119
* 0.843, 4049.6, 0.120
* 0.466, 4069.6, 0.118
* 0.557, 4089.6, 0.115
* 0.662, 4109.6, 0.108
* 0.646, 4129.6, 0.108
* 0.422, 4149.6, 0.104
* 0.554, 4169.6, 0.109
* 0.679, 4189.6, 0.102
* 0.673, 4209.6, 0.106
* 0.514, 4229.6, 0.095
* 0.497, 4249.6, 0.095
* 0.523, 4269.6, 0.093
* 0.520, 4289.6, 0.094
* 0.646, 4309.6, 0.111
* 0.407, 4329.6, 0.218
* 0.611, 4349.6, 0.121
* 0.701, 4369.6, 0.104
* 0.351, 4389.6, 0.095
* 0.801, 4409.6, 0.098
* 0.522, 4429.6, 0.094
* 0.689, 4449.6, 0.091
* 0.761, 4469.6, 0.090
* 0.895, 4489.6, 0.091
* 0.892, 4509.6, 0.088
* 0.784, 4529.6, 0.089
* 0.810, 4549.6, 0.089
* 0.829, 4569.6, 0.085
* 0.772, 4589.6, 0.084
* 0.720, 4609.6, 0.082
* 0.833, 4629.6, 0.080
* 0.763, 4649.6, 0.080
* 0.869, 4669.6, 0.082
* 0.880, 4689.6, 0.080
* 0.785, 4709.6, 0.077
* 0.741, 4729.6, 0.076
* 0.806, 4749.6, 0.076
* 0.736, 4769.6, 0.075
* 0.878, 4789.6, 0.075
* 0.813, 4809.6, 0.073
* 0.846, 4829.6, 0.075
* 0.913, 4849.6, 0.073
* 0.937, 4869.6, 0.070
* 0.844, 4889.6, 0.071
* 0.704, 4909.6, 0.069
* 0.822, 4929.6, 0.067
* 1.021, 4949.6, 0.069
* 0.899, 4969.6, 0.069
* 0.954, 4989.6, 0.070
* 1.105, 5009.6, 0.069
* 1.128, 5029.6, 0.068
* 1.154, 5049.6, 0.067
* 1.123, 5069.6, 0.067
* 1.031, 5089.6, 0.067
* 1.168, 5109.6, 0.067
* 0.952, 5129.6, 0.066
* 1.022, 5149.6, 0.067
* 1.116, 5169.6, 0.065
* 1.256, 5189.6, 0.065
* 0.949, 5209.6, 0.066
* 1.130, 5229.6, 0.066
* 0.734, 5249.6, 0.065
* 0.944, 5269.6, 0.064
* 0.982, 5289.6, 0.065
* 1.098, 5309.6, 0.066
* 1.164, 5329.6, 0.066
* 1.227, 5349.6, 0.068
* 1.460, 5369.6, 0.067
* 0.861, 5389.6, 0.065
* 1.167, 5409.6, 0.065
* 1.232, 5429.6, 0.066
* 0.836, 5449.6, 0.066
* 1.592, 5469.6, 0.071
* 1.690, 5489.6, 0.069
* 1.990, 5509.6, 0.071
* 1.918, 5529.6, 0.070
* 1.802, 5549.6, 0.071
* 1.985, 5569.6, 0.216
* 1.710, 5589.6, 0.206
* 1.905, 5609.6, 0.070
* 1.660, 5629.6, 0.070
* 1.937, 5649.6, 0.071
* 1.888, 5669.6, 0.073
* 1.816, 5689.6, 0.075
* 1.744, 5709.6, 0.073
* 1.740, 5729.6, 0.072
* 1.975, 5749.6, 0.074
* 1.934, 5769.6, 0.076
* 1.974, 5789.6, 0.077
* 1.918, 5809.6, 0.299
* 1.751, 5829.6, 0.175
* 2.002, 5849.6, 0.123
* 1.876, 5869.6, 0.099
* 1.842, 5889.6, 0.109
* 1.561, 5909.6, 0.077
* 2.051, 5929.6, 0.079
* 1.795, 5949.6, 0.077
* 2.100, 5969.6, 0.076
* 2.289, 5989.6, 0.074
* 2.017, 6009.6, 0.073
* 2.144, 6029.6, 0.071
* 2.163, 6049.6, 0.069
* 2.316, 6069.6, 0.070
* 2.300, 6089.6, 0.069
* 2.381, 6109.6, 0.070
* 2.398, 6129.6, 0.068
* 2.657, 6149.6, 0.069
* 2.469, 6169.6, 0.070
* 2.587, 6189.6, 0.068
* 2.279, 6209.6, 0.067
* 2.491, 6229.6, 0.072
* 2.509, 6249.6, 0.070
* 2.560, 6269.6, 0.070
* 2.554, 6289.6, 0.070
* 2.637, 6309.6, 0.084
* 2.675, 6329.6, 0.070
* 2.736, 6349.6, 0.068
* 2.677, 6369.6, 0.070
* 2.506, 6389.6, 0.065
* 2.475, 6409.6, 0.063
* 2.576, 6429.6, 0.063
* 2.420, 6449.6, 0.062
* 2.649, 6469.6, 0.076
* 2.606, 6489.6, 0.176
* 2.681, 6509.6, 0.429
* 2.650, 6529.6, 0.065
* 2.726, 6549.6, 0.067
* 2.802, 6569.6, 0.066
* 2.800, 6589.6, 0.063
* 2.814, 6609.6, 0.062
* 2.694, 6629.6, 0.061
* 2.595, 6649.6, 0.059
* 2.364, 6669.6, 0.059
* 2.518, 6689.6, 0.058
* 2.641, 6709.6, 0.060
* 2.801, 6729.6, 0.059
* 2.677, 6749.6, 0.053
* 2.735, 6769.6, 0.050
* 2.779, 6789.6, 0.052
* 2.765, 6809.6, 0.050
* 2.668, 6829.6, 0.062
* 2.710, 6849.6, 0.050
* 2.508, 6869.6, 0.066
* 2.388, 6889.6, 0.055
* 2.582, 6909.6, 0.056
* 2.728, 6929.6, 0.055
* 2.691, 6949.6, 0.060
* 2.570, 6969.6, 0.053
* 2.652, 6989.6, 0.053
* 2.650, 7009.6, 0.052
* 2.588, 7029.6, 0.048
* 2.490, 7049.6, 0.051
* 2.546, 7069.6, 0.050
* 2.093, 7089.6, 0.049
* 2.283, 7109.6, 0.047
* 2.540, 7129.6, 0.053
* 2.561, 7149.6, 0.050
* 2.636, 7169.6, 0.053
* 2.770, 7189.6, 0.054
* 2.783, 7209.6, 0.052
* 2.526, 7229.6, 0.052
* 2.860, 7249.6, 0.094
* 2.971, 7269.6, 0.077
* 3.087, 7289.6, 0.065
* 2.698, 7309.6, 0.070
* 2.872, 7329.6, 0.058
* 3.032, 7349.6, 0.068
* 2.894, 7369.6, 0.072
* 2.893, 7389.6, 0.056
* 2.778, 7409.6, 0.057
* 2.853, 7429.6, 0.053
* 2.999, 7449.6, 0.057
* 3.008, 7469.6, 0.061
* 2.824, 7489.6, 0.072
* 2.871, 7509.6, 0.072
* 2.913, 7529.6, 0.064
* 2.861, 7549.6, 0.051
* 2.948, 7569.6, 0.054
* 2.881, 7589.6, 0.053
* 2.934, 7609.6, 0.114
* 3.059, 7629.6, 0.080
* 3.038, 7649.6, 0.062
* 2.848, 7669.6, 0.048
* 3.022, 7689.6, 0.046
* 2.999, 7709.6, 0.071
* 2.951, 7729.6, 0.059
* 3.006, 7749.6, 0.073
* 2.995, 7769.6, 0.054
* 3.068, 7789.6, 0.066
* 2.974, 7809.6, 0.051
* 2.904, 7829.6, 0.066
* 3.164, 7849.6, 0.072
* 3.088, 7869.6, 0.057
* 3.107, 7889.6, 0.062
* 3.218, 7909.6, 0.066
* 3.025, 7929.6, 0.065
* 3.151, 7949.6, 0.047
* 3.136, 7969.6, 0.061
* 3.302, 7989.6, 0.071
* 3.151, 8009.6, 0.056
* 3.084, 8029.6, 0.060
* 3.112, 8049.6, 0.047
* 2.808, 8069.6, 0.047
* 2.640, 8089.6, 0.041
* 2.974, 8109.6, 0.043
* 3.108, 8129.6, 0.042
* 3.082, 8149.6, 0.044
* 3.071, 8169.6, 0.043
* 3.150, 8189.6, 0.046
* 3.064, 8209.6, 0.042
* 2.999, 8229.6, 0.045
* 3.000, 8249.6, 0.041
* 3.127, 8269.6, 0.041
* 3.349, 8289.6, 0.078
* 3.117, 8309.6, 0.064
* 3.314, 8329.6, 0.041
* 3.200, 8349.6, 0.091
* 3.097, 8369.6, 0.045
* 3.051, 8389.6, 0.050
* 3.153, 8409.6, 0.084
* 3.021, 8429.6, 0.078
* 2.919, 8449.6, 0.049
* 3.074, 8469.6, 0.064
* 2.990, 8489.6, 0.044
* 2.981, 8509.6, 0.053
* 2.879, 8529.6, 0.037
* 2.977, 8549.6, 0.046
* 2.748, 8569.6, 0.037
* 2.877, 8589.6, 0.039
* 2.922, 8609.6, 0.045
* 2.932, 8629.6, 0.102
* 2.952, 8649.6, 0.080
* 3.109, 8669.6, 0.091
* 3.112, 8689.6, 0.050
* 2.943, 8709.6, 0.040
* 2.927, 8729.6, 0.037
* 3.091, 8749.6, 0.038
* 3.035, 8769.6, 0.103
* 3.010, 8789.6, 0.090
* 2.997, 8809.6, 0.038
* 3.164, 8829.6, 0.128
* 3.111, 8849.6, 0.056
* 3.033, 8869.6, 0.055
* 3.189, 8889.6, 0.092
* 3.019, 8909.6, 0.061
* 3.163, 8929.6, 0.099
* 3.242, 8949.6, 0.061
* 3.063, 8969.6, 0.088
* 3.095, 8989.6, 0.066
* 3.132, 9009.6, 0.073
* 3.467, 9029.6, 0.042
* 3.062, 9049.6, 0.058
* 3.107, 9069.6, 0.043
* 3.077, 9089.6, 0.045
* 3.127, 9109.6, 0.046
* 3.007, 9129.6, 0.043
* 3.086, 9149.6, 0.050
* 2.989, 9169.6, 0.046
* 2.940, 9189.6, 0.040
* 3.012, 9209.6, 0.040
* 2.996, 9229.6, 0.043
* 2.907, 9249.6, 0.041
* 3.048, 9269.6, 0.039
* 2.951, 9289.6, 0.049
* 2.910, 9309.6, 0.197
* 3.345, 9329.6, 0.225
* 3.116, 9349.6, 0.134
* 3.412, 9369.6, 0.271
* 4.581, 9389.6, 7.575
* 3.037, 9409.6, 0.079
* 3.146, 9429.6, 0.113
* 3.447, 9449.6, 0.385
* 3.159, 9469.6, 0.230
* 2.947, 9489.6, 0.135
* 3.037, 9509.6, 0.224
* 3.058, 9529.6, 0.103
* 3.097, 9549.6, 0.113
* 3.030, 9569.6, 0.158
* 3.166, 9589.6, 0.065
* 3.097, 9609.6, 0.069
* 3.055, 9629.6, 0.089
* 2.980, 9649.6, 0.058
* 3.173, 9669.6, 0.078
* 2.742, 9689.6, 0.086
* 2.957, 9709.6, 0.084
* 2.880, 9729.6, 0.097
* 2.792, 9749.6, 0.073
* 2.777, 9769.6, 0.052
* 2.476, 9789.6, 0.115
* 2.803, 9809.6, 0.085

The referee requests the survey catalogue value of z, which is 0.371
